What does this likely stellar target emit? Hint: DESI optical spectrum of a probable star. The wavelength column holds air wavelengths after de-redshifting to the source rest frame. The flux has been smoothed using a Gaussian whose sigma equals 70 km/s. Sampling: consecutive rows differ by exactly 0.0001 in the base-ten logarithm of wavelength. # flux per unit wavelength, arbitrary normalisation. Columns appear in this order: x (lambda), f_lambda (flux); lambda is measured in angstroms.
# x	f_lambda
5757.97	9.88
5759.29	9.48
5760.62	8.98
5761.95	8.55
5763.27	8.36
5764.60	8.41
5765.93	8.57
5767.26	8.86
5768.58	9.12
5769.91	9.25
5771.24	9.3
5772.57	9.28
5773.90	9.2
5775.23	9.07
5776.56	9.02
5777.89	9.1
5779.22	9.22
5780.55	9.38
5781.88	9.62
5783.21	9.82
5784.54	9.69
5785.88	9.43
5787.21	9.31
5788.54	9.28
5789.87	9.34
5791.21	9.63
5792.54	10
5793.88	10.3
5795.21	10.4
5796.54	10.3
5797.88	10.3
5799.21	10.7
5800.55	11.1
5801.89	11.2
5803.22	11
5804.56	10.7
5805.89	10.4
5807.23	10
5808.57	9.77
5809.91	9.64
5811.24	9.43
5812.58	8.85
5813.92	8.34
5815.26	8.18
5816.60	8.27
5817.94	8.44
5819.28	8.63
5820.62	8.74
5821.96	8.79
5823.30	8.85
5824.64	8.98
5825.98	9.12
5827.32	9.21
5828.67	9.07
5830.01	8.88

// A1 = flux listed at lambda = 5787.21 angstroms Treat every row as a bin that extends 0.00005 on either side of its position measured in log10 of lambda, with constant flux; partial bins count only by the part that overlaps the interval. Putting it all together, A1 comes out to 9.31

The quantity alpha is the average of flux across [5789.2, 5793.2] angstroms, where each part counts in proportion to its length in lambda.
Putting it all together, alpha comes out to 9.66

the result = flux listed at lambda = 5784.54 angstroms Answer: 9.69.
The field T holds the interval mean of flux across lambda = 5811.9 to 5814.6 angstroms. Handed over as 8.58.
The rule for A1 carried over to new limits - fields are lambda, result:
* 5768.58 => 9.12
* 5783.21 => 9.82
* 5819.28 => 8.63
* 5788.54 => 9.28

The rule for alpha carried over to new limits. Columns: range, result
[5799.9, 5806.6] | 10.9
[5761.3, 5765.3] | 8.44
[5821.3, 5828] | 8.99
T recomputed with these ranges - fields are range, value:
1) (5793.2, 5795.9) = 10.4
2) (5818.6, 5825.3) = 8.8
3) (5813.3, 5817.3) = 8.26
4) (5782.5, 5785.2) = 9.76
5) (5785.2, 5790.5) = 9.34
